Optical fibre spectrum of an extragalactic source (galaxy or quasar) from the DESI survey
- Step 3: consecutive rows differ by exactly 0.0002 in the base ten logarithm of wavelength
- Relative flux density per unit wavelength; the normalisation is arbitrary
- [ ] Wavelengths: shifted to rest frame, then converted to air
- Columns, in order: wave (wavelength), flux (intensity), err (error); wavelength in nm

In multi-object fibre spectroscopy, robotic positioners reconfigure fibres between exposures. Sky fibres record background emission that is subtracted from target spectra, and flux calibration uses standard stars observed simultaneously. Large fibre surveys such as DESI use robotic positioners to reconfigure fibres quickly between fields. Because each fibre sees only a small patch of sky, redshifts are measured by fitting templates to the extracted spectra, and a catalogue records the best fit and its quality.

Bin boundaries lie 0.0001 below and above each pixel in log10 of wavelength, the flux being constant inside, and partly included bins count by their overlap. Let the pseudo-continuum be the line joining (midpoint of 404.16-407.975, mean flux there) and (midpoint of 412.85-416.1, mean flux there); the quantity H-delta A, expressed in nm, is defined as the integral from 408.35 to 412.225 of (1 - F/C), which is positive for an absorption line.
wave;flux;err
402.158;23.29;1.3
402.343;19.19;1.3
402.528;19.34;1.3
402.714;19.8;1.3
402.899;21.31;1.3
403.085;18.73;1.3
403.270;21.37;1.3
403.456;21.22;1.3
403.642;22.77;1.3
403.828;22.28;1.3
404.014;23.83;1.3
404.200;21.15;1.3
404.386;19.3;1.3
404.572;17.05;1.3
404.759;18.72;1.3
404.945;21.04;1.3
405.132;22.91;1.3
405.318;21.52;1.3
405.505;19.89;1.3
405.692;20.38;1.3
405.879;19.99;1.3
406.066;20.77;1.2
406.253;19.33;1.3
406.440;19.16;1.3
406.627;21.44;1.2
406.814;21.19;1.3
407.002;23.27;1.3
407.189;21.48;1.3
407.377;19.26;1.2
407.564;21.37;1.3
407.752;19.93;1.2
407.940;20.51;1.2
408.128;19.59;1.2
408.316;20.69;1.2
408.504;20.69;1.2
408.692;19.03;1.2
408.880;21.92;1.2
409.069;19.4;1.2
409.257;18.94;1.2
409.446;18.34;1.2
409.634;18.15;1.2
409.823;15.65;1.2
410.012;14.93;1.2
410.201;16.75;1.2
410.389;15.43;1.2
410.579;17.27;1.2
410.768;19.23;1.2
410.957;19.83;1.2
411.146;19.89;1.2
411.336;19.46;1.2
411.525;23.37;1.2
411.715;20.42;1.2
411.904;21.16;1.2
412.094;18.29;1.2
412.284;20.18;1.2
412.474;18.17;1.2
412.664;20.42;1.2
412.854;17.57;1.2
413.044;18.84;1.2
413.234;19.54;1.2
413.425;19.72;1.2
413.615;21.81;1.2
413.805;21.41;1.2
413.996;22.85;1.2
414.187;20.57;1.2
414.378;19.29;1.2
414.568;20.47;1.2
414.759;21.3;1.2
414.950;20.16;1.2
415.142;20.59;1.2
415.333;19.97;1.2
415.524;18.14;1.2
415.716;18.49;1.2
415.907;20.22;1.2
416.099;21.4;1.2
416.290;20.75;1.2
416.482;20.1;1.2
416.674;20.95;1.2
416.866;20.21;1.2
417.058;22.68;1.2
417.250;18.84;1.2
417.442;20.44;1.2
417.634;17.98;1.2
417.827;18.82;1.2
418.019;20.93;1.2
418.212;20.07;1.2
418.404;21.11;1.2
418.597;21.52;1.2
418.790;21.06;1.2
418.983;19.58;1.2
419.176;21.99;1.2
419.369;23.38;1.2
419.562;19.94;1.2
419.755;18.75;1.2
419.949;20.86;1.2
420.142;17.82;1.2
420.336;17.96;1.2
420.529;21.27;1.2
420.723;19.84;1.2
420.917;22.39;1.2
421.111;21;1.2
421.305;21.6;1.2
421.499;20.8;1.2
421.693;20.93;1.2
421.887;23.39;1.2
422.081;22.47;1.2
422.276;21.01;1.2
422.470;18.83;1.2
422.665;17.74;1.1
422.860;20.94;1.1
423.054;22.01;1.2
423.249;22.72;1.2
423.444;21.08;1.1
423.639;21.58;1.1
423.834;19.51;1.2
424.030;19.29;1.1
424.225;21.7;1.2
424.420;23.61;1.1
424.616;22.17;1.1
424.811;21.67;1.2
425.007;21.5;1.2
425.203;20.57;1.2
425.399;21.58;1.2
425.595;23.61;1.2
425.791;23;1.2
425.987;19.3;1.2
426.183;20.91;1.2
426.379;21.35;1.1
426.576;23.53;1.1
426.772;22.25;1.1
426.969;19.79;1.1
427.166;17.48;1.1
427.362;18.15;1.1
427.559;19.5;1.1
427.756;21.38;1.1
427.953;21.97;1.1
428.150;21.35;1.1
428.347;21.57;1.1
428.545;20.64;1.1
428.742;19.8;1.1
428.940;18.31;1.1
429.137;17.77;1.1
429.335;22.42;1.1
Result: 0.259 nm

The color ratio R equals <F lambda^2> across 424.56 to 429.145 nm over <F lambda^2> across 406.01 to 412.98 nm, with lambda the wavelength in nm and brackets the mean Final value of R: 1.2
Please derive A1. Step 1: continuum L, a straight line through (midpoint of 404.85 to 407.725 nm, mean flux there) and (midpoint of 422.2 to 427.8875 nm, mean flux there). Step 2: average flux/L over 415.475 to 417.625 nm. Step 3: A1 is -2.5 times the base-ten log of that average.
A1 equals 0.04 mag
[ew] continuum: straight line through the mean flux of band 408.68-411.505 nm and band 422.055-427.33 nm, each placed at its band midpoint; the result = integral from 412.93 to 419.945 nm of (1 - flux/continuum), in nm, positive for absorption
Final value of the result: -0.29 nm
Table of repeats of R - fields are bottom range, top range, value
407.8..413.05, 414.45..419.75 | 1.10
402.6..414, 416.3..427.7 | 1.11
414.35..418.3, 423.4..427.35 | 1.10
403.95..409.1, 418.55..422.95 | 1.08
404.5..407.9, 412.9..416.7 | 1.03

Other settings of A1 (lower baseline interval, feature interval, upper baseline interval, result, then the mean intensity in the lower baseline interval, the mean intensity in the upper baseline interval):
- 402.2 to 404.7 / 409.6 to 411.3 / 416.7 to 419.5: 0.178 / 20.6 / 20.6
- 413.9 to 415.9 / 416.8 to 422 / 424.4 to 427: 0.014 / 20.2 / 21.8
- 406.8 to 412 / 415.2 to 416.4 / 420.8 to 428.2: 0.019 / 19.5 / 21.1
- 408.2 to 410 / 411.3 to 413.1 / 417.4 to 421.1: -0.023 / 19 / 20.3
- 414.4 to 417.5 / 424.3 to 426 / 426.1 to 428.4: -0.069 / 20.3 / 20.8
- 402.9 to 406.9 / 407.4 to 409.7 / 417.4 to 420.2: 0.038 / 20.7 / 20.3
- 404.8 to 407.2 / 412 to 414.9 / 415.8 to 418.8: 0.029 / 20.9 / 20.4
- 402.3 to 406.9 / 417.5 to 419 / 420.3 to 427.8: 0.038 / 20.6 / 21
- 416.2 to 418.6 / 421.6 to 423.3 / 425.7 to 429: -0.032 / 20.3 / 20.6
